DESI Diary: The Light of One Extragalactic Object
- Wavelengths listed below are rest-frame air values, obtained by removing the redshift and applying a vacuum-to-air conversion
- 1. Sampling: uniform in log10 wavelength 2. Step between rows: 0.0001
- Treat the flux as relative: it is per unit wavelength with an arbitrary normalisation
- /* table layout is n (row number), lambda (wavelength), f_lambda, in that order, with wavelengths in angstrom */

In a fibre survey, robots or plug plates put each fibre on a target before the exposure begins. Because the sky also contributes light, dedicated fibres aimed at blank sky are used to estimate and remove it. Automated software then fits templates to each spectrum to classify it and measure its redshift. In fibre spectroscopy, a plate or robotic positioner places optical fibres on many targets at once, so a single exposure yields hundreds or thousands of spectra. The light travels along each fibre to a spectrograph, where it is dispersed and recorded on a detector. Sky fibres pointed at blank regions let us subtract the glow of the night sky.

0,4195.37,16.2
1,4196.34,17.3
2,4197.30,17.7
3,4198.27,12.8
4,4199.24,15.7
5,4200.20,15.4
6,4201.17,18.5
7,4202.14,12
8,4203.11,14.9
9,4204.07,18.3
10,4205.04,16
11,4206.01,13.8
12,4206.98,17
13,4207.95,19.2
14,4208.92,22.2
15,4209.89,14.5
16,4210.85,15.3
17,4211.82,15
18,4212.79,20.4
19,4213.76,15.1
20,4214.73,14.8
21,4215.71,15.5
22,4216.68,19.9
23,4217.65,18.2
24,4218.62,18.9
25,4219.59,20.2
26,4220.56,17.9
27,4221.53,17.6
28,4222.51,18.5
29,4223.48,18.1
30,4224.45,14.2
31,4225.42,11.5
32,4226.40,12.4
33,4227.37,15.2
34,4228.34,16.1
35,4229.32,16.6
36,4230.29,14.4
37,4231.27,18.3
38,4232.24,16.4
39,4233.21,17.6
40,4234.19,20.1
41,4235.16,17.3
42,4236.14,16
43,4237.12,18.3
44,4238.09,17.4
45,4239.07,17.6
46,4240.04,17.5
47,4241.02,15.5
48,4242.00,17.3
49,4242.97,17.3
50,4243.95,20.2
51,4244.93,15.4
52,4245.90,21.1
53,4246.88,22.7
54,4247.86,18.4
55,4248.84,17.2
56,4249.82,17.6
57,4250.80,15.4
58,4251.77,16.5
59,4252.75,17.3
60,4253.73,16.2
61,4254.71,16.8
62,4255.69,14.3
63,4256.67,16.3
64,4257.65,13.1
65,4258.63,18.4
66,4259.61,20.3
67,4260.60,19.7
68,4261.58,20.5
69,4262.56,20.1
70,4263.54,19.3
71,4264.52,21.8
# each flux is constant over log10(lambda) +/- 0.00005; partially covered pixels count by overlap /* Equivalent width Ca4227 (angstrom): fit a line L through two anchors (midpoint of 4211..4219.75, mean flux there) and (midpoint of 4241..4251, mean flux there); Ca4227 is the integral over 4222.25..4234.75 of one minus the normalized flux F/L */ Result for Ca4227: 1.2 angstrom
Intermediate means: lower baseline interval 17.4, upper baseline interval 18.2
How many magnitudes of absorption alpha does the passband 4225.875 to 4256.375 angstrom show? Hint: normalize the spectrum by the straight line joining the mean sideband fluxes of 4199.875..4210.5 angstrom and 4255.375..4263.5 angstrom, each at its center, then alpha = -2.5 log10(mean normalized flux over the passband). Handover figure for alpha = 0.03 mag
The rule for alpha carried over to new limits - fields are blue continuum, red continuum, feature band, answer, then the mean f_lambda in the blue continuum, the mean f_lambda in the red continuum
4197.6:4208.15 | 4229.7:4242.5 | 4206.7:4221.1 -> -0.09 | 15.7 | 17.2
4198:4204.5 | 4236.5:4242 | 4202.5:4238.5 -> -0.03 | 15.4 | 17.2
